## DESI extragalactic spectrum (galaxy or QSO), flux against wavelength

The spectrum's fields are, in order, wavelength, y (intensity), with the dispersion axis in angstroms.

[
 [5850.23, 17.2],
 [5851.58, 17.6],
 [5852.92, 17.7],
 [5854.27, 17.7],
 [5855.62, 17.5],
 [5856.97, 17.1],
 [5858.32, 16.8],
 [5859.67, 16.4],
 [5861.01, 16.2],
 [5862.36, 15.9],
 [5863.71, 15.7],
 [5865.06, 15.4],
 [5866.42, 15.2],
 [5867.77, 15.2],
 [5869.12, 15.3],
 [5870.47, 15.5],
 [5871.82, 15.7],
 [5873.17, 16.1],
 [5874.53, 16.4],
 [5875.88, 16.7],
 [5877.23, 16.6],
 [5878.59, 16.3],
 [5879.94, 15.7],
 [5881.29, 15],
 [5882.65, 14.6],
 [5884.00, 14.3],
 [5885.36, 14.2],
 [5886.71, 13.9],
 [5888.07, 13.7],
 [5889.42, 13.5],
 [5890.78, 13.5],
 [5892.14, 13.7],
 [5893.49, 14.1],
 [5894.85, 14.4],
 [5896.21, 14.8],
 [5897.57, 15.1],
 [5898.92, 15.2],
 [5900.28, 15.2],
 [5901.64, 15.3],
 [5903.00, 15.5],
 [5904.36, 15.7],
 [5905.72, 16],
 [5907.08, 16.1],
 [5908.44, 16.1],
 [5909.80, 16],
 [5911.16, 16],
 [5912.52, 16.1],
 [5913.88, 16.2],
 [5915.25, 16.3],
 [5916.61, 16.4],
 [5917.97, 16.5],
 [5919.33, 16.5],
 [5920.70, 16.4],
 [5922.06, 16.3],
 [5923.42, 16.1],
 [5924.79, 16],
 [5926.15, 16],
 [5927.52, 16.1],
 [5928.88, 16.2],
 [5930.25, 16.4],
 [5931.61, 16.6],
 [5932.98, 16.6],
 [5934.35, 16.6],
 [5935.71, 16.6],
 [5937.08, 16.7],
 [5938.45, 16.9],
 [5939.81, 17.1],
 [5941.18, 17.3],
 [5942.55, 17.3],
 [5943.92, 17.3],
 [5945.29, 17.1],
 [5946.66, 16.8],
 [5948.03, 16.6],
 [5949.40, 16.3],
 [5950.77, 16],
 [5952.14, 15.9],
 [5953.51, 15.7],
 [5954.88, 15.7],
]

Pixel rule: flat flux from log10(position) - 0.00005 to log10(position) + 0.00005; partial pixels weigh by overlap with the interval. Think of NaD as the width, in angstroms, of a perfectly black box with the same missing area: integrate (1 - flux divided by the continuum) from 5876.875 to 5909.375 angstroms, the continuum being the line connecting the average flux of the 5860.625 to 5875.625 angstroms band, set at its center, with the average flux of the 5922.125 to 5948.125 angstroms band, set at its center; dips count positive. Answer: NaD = 2.27 angstroms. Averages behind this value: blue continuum 15.7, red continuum 16.6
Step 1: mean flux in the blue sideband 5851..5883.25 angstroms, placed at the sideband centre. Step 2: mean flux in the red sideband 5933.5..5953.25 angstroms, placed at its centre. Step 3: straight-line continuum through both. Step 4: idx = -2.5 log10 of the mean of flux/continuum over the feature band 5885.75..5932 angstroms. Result 0.07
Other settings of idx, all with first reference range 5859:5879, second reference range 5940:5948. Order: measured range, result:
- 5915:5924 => 0.02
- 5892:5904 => 0.10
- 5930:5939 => 0.02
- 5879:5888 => 0.11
